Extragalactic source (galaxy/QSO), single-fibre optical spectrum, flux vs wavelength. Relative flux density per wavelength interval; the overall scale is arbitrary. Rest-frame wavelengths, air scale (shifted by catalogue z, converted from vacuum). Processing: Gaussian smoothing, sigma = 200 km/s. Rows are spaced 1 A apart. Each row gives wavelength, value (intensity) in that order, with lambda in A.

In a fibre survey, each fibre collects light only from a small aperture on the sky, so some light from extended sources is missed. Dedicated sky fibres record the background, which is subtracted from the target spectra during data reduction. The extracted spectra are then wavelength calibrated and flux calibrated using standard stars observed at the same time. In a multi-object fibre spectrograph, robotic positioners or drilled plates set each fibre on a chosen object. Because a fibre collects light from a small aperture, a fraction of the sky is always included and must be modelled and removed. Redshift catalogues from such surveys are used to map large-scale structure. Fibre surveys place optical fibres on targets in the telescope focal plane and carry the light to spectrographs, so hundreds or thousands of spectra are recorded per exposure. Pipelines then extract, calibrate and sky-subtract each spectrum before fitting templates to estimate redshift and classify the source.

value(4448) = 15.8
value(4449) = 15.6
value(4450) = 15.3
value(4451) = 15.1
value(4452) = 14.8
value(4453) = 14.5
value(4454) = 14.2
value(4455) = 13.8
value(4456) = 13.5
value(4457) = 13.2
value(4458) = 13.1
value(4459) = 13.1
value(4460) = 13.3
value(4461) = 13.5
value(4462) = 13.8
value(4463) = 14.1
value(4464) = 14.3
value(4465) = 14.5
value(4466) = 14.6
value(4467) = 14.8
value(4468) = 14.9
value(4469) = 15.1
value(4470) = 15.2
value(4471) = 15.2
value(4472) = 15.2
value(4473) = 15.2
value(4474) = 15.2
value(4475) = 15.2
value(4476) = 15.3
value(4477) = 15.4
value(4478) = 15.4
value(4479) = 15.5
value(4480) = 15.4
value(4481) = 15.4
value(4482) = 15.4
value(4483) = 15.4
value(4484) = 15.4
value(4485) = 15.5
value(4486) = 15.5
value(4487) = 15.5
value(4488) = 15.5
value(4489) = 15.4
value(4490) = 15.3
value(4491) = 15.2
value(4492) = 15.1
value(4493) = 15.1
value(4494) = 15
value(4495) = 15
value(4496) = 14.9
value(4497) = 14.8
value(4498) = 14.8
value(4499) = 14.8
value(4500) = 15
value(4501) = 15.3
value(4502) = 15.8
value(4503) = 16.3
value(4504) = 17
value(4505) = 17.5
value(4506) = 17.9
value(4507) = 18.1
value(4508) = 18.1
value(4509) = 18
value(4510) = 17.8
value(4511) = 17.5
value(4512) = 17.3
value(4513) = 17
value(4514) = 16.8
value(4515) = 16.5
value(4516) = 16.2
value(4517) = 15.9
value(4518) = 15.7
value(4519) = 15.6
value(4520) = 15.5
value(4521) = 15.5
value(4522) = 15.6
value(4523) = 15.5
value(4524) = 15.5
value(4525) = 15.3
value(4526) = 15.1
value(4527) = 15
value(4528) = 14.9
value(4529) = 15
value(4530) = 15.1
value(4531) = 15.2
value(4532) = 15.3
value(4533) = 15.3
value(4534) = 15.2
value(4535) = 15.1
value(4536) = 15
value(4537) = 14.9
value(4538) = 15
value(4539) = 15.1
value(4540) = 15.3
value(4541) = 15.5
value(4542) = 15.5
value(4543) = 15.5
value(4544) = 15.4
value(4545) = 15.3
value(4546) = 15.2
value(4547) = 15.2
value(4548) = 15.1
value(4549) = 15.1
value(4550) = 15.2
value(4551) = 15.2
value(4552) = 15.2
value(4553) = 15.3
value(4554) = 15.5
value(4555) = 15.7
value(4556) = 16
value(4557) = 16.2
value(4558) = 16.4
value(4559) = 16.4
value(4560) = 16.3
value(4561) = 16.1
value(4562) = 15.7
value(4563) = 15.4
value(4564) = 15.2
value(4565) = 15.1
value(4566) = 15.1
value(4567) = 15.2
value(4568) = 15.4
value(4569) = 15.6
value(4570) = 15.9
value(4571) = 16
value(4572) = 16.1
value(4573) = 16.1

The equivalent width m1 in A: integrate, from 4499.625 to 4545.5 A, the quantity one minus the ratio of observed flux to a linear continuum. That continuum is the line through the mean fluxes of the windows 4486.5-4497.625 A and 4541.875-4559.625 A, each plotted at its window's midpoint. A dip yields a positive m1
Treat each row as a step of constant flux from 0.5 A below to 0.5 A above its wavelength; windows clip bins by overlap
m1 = -1.7 A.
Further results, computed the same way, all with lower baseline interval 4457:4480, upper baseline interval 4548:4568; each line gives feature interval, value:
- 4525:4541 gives 0.2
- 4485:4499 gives -0.3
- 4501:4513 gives -1.8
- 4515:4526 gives -0.3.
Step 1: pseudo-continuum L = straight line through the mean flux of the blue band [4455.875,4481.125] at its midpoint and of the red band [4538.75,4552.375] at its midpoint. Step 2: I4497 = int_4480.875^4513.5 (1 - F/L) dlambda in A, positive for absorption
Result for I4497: -2.5 A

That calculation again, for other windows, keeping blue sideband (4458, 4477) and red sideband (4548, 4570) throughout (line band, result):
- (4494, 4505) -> -0.4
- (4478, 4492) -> -0.6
